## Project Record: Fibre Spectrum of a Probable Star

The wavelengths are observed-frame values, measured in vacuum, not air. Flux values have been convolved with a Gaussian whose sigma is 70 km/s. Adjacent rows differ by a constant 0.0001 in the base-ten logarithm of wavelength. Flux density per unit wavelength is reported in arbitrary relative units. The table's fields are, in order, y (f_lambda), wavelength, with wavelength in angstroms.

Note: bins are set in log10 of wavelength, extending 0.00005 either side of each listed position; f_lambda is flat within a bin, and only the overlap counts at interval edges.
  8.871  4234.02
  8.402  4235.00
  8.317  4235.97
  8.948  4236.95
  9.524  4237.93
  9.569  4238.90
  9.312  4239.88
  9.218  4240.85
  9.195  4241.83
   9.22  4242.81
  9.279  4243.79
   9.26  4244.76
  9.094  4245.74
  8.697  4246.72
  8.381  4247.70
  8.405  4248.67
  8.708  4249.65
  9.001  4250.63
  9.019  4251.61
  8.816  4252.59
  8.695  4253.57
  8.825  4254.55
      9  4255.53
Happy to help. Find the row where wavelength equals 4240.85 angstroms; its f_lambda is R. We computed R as 9.218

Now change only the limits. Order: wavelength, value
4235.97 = 8.317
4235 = 8.402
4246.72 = 8.697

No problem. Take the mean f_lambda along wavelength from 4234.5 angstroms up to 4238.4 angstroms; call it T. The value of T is 8.78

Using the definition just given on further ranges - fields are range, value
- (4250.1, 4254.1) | 8.87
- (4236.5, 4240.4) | 9.35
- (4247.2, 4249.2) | 8.42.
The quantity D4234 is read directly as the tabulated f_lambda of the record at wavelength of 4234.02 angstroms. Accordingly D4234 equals 8.871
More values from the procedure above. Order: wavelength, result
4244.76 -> 9.26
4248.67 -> 8.405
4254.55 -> 8.825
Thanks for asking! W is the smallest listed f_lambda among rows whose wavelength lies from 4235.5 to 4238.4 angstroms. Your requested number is 8.317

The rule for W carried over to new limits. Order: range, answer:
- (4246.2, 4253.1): 8.381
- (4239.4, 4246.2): 9.094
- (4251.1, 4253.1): 8.816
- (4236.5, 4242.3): 8.948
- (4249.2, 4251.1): 8.708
